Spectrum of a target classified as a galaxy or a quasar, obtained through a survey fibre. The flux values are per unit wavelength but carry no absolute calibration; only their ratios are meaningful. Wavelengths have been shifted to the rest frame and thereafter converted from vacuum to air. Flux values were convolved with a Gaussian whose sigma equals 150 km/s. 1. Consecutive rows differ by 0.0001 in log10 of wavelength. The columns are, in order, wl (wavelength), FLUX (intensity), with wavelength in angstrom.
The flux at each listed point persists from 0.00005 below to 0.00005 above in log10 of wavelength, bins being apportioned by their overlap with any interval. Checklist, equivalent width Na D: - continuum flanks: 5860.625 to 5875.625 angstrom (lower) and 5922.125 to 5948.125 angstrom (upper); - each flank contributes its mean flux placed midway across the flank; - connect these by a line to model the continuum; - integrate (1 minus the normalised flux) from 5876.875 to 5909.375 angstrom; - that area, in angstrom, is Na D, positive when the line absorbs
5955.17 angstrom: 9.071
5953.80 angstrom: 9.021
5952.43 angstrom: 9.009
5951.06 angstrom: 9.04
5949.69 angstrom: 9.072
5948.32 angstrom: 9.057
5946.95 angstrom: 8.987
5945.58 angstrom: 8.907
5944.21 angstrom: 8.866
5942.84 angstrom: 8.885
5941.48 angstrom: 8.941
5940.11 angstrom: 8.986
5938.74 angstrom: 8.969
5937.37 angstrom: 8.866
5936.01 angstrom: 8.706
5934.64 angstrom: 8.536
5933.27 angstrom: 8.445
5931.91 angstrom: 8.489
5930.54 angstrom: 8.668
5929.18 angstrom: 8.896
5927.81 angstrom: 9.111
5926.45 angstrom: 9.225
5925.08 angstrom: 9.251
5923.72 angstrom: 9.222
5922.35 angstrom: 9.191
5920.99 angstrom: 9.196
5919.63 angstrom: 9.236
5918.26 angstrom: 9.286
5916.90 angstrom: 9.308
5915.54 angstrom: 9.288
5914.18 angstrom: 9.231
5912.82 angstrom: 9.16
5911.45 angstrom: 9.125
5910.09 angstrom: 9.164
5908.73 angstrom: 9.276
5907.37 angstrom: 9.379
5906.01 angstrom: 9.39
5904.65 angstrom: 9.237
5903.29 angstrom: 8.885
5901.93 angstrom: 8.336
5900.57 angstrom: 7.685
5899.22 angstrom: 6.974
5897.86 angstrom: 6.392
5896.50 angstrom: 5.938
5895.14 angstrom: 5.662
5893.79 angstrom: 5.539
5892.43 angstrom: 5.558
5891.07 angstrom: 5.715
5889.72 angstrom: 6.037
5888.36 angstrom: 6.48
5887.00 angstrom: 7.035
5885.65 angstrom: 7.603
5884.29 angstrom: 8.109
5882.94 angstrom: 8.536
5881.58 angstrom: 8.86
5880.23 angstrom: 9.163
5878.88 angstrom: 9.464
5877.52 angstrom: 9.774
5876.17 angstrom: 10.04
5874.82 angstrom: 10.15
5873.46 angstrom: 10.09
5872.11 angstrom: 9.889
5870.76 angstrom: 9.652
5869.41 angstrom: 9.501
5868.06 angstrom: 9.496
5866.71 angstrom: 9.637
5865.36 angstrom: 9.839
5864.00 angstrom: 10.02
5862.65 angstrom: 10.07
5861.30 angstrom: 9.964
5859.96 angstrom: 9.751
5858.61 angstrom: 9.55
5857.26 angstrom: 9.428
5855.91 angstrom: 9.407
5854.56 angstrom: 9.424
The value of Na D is 6.1 angstrom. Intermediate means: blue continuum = 9.85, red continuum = 8.9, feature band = 7.71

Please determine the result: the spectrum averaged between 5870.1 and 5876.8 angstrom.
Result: 9.96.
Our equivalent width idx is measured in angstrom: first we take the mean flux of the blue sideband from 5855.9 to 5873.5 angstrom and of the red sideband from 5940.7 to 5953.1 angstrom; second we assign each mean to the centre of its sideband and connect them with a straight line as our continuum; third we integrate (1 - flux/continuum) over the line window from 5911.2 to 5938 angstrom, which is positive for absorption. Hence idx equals 0.5 angstrom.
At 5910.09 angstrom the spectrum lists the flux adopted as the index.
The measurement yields 9.164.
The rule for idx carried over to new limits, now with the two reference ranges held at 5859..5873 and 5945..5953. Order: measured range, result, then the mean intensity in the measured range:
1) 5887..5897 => 3.8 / 5.92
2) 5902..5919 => 0.3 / 9.19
